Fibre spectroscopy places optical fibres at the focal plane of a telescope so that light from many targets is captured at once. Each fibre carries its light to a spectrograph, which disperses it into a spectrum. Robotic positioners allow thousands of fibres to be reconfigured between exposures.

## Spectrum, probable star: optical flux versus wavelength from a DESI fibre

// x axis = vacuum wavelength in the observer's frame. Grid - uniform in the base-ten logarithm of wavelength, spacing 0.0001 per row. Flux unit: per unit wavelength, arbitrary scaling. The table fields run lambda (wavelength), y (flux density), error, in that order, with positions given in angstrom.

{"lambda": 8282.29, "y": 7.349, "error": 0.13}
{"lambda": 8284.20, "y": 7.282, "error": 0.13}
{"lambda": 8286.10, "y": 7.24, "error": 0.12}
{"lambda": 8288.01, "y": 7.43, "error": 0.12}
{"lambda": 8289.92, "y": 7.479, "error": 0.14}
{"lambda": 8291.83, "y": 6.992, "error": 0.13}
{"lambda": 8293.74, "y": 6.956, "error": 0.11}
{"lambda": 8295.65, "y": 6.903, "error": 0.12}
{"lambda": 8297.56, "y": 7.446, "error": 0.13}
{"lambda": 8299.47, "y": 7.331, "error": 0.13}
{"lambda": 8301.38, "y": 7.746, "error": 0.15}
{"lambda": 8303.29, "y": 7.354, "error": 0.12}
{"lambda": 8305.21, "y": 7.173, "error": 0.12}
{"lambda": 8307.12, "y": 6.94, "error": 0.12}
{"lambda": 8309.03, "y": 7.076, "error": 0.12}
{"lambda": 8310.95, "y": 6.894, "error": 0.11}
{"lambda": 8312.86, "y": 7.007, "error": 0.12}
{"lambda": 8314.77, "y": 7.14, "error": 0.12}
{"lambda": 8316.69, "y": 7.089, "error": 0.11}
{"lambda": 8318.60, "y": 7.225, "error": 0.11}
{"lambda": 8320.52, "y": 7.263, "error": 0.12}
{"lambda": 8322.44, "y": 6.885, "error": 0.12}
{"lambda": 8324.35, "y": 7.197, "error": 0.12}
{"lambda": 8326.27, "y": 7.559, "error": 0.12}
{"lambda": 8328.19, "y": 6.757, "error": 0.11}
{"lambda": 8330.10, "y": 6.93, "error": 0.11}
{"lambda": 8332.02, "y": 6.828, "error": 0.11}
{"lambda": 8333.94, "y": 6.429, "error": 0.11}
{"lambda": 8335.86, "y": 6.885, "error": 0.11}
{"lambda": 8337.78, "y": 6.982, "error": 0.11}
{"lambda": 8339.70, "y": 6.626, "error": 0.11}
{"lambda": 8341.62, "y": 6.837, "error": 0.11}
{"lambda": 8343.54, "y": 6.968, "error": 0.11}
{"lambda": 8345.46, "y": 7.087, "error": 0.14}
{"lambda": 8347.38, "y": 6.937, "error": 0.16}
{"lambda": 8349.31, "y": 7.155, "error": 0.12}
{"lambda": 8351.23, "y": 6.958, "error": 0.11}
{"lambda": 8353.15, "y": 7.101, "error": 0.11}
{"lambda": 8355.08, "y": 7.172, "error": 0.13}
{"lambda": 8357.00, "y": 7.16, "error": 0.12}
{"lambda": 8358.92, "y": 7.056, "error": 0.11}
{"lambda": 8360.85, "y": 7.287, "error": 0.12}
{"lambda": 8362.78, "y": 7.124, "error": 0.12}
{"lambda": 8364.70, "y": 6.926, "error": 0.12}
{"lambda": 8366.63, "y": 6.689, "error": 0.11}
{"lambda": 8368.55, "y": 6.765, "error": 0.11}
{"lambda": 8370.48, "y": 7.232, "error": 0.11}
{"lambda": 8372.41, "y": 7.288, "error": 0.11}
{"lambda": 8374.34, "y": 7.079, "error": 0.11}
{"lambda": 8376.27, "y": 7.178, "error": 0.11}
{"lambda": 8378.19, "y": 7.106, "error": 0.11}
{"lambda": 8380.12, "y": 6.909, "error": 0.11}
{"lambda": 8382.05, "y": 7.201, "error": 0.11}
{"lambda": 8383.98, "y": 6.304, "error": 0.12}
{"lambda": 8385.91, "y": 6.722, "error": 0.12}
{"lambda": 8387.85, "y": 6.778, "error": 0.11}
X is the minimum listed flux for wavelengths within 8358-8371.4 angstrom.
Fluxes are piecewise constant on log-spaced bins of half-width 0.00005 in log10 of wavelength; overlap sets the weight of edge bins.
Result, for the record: 6.689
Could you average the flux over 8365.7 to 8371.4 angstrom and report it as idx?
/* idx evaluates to 6.9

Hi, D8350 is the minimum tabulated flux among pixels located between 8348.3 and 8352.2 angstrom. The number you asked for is 6.958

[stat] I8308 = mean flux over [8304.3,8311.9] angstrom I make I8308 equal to 7.02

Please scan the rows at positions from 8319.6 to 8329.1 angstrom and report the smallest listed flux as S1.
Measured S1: 6.757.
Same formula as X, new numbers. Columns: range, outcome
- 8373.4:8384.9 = 6.304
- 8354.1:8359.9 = 7.056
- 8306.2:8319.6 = 6.894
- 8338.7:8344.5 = 6.626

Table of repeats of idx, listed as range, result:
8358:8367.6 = 7.02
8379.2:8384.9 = 6.81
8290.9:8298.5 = 7.07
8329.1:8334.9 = 6.73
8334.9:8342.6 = 6.83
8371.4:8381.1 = 7.11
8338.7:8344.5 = 6.81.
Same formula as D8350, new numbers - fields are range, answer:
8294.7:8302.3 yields 6.903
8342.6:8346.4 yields 6.968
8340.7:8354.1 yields 6.837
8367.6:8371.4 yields 6.765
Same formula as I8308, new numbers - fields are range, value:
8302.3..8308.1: 7.16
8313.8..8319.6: 7.15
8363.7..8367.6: 6.83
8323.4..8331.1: 7.11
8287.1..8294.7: 7.21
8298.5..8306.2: 7.4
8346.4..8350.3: 7.04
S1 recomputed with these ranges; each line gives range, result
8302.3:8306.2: 7.173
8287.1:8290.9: 7.43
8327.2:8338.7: 6.429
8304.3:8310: 6.94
